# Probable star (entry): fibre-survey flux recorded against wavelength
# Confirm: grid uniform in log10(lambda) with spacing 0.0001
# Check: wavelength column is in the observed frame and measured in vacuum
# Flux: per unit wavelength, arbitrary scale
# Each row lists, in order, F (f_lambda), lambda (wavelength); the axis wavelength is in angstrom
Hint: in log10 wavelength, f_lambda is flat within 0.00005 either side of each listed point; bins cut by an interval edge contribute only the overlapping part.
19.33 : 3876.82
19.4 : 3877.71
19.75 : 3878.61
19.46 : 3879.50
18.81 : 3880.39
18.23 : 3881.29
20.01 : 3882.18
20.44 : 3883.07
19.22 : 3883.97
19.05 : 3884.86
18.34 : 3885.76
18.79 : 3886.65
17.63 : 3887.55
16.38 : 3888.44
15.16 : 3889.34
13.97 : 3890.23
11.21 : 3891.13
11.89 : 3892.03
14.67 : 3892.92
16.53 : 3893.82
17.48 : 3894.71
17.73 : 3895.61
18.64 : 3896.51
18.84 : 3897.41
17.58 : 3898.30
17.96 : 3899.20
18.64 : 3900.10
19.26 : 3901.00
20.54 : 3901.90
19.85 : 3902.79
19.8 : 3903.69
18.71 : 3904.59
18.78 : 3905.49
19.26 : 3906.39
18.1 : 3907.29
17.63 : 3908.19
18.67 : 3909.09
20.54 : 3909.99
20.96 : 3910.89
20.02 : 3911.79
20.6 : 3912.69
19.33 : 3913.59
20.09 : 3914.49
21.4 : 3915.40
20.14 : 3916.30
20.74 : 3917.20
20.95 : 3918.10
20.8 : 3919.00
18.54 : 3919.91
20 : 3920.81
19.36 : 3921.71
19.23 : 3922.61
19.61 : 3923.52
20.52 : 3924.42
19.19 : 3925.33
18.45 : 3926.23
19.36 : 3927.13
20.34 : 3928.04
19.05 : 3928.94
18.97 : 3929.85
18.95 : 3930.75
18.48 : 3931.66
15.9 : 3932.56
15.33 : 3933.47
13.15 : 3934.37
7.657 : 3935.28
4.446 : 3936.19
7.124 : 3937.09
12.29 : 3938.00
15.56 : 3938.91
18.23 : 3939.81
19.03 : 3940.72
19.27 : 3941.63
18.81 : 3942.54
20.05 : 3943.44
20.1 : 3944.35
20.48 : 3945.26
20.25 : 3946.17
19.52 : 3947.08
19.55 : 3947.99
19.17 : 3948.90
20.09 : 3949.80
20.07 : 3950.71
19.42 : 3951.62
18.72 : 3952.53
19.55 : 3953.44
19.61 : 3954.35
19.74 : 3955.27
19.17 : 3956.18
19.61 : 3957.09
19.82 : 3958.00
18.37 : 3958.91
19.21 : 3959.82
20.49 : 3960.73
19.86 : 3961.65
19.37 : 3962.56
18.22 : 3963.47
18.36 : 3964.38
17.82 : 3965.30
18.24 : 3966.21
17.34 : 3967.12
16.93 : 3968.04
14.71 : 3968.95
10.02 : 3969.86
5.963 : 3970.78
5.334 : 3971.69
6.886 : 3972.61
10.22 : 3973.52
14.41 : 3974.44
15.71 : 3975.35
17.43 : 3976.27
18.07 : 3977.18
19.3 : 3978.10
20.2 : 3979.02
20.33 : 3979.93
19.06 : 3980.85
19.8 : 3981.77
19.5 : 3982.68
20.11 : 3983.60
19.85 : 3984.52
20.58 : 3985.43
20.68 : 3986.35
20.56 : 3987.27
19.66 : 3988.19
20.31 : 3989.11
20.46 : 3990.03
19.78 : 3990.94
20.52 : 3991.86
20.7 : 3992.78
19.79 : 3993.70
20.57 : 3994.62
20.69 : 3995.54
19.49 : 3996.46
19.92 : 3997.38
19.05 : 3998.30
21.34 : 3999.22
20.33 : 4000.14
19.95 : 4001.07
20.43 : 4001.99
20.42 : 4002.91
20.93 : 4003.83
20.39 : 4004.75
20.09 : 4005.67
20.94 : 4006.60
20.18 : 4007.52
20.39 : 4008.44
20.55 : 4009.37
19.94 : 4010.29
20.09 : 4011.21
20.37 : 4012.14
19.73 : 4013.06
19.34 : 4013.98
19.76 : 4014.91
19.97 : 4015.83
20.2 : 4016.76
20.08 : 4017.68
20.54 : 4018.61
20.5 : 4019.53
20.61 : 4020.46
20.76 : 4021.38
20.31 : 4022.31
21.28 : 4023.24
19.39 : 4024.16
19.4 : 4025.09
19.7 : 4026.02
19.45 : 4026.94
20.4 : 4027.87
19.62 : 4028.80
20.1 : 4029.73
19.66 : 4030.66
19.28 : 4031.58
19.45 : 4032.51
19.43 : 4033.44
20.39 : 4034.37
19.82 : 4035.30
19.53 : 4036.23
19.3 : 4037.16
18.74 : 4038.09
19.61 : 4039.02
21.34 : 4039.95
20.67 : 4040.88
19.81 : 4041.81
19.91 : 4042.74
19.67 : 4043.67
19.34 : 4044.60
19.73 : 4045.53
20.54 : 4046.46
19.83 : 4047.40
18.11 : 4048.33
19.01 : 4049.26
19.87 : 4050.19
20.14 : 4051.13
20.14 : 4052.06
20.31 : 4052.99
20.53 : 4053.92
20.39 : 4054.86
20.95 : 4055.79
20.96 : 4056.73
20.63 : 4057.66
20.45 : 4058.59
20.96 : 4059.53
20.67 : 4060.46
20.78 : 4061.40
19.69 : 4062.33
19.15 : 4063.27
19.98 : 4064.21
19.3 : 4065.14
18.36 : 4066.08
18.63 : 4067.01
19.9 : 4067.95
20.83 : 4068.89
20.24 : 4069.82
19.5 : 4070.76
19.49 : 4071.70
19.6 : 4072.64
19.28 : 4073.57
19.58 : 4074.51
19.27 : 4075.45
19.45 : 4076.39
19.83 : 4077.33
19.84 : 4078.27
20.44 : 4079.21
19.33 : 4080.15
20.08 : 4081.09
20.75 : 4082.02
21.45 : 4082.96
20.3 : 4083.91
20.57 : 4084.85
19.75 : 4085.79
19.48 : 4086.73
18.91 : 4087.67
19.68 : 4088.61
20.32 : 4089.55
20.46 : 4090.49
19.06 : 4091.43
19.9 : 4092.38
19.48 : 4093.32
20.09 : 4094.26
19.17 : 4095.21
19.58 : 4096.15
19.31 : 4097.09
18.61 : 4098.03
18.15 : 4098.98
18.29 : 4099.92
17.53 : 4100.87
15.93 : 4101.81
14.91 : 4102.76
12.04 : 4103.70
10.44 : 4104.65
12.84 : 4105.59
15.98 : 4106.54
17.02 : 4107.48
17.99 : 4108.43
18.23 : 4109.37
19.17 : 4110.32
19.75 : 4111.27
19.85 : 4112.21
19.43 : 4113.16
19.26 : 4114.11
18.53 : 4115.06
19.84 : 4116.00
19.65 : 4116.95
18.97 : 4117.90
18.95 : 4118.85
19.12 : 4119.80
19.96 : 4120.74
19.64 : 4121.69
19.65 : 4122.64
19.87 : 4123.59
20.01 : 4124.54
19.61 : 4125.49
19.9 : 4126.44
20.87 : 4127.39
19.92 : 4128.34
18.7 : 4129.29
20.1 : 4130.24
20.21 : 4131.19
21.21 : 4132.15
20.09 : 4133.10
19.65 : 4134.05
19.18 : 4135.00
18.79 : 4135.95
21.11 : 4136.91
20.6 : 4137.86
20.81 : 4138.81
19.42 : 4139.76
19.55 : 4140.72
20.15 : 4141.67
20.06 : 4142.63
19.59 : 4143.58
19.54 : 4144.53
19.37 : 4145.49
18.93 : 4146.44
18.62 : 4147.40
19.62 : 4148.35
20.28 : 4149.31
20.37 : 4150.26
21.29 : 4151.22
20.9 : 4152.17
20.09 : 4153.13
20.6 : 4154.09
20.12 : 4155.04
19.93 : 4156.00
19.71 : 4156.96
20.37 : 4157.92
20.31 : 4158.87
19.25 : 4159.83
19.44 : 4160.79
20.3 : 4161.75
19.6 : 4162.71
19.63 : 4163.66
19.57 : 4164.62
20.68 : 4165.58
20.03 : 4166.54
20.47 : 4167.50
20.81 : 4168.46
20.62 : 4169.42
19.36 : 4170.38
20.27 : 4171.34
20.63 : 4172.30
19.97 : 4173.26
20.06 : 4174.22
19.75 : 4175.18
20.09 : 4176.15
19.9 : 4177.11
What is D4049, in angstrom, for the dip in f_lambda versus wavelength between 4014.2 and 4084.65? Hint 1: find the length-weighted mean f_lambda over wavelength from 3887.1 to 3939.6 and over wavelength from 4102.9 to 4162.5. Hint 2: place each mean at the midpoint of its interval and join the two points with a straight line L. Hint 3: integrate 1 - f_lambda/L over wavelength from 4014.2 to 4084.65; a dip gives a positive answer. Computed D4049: -5.0 angstrom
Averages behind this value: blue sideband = 17.6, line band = 19.9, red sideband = 19.3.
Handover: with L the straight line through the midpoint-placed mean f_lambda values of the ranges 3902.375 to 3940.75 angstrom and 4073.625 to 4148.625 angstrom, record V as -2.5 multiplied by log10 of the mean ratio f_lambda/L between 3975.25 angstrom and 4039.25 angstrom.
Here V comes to -0.08 mag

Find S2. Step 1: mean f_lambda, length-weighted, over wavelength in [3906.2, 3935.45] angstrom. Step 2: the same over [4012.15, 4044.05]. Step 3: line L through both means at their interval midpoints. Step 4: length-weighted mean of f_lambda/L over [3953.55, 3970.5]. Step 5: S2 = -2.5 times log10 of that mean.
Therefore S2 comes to 0.07 mag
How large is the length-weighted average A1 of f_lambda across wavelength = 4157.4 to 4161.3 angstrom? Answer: 19.8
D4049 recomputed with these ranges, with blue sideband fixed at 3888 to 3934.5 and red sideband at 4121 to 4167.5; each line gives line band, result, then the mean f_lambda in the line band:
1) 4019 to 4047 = -1.0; 19.9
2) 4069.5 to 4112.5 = 2.0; 18.7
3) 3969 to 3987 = 2.8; 16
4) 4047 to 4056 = -0.3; 19.9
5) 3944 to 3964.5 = -0.9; 19.5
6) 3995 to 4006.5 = -0.8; 20.3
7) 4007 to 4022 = -0.8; 20.2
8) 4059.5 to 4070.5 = -0.2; 19.8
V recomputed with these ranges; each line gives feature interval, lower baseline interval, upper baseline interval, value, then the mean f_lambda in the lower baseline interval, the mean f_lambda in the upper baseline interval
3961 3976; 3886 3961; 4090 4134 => 0.26 mag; 18.2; 18.6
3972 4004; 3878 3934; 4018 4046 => 0.03 mag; 18.6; 19.9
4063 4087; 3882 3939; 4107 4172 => -0.03 mag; 17.8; 19.8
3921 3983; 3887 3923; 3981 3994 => 0.13 mag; 18.4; 20.1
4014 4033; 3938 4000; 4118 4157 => -0.06 mag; 18.3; 19.9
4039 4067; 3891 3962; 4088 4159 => -0.06 mag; 18.3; 19.1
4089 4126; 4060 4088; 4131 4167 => 0.09 mag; 19.8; 20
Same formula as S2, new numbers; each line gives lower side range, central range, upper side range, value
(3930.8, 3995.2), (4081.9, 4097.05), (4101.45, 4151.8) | -0.071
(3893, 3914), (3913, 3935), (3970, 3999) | -0.022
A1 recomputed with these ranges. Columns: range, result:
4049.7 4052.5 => 20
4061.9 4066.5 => 19.3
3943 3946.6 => 20.2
